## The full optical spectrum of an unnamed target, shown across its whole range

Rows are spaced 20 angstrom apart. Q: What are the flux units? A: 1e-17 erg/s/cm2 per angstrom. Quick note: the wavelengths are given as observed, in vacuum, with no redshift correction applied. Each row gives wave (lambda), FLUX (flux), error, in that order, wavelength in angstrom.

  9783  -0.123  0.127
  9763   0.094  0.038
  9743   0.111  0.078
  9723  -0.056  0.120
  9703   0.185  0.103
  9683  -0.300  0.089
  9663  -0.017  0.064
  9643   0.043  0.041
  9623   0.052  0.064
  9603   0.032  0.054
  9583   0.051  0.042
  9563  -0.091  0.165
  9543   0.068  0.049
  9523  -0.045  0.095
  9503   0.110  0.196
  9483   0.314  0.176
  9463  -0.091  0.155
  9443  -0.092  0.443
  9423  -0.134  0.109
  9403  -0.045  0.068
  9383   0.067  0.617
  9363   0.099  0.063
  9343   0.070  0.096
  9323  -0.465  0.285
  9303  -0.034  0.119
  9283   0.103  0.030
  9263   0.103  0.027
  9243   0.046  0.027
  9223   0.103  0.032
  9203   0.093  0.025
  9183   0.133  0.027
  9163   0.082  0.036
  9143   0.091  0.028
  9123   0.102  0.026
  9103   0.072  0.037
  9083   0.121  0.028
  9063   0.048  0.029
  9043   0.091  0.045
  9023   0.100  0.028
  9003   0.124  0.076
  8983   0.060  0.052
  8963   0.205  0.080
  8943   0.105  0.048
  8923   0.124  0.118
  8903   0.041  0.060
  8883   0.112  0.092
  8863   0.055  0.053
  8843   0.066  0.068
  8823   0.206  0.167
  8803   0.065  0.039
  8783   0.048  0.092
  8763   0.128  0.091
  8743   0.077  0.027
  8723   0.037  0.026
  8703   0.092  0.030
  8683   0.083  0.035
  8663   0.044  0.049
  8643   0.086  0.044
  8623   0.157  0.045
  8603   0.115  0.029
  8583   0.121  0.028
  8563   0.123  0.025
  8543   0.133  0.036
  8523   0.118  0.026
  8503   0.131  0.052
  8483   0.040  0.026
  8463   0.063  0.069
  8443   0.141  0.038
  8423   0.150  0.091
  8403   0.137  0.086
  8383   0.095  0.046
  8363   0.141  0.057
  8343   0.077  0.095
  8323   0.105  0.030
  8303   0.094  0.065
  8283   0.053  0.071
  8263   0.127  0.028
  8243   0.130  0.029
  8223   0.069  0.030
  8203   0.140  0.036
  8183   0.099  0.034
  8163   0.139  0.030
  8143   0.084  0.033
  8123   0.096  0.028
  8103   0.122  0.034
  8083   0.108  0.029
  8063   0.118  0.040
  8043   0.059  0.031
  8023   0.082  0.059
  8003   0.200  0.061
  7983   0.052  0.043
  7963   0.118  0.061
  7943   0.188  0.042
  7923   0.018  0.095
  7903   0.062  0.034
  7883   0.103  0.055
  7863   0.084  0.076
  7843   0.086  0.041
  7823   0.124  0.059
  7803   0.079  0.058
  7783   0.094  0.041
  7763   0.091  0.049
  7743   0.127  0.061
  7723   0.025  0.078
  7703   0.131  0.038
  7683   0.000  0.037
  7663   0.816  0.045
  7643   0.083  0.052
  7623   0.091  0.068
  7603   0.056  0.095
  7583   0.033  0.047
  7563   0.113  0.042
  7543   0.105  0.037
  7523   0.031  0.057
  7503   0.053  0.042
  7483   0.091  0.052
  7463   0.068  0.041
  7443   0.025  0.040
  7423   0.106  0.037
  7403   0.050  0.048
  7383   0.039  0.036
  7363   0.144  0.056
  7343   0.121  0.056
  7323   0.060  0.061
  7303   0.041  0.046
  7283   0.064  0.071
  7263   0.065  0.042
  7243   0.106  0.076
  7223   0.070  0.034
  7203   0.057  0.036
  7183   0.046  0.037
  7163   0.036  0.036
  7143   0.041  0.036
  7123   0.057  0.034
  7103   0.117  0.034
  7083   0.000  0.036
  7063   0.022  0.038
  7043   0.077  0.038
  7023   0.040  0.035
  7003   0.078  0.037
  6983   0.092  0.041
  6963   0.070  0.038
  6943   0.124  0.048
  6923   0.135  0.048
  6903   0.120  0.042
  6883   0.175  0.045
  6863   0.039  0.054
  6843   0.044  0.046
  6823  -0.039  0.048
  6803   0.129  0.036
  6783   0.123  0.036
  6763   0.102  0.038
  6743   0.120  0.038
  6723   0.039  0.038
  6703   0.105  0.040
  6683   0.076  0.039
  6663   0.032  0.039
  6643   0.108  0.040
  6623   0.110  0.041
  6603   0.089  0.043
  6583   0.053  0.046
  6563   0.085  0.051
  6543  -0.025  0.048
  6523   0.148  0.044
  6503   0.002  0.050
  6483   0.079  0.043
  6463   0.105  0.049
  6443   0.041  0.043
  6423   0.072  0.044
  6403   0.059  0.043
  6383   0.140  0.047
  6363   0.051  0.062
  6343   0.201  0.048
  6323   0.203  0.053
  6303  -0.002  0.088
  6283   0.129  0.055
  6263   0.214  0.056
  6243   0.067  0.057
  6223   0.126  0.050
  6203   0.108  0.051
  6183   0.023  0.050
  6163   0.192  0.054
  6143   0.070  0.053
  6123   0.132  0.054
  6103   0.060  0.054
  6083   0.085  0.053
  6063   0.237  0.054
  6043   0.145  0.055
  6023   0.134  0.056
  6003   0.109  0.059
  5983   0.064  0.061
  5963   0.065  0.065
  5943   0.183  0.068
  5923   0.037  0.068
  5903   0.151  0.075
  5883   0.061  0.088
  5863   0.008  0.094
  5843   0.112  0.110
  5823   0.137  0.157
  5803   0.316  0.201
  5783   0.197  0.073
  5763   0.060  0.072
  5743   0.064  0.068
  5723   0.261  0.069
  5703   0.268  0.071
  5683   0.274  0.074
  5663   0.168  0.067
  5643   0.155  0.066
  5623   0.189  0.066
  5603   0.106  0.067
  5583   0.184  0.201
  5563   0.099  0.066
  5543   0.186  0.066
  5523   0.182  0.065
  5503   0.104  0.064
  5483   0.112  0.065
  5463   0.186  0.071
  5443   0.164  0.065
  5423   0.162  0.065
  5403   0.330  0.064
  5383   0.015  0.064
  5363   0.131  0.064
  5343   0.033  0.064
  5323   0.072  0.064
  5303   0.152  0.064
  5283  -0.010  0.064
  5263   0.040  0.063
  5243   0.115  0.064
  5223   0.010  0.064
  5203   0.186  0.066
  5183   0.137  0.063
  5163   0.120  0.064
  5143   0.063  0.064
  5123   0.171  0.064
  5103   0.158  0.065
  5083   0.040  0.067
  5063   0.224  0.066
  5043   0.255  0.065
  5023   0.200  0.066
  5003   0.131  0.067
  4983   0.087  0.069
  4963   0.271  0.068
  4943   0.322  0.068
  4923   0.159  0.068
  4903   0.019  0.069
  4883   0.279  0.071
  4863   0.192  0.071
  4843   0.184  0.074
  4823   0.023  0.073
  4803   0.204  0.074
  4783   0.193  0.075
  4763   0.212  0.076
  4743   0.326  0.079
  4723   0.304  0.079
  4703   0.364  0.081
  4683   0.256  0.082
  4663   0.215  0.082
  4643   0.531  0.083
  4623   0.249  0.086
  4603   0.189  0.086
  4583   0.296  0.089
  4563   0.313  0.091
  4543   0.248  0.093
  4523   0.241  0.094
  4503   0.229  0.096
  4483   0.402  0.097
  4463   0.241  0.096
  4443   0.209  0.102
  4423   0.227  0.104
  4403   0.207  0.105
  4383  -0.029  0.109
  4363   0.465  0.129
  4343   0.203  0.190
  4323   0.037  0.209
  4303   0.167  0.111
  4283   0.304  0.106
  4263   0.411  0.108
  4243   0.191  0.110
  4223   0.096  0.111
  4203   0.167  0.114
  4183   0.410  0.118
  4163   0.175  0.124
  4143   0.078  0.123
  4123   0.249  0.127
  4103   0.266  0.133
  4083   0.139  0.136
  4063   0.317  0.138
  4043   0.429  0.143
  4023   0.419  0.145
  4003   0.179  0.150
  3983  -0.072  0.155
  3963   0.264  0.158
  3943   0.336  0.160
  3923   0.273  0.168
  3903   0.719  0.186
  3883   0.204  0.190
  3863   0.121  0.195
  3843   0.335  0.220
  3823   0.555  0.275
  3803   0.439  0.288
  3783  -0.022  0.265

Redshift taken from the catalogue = 1.055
